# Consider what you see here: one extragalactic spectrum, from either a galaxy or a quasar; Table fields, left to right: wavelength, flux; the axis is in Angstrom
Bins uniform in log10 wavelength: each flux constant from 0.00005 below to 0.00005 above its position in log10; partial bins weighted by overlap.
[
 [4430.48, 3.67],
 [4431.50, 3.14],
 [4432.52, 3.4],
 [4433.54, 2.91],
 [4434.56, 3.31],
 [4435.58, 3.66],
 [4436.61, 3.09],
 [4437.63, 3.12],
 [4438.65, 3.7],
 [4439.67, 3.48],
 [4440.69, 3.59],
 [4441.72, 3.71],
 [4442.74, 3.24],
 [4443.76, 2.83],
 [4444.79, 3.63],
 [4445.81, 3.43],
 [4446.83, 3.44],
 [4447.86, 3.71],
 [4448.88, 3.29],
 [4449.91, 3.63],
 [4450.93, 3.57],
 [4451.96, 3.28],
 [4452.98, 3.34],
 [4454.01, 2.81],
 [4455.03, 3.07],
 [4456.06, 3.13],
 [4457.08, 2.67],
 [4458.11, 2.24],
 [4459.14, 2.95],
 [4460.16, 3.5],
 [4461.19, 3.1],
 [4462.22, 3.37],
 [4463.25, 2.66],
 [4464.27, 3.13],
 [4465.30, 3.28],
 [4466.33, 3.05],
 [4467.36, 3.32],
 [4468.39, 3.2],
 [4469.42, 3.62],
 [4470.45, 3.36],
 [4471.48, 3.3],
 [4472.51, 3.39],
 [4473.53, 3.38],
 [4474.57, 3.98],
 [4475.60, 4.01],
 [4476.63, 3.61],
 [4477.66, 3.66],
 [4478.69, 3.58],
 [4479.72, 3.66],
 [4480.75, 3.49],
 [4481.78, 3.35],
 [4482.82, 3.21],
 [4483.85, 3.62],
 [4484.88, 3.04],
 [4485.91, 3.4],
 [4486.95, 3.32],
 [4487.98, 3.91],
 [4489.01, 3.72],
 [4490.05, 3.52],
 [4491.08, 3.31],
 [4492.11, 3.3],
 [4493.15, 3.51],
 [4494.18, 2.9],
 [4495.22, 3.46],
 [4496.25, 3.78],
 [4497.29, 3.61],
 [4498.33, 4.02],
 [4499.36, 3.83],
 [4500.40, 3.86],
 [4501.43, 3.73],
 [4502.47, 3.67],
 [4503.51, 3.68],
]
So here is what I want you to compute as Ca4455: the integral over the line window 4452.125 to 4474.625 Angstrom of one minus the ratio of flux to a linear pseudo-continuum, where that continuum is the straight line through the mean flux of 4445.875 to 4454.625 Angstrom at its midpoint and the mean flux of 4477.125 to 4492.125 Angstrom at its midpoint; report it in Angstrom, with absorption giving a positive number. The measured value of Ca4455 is 1.7 Angstrom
